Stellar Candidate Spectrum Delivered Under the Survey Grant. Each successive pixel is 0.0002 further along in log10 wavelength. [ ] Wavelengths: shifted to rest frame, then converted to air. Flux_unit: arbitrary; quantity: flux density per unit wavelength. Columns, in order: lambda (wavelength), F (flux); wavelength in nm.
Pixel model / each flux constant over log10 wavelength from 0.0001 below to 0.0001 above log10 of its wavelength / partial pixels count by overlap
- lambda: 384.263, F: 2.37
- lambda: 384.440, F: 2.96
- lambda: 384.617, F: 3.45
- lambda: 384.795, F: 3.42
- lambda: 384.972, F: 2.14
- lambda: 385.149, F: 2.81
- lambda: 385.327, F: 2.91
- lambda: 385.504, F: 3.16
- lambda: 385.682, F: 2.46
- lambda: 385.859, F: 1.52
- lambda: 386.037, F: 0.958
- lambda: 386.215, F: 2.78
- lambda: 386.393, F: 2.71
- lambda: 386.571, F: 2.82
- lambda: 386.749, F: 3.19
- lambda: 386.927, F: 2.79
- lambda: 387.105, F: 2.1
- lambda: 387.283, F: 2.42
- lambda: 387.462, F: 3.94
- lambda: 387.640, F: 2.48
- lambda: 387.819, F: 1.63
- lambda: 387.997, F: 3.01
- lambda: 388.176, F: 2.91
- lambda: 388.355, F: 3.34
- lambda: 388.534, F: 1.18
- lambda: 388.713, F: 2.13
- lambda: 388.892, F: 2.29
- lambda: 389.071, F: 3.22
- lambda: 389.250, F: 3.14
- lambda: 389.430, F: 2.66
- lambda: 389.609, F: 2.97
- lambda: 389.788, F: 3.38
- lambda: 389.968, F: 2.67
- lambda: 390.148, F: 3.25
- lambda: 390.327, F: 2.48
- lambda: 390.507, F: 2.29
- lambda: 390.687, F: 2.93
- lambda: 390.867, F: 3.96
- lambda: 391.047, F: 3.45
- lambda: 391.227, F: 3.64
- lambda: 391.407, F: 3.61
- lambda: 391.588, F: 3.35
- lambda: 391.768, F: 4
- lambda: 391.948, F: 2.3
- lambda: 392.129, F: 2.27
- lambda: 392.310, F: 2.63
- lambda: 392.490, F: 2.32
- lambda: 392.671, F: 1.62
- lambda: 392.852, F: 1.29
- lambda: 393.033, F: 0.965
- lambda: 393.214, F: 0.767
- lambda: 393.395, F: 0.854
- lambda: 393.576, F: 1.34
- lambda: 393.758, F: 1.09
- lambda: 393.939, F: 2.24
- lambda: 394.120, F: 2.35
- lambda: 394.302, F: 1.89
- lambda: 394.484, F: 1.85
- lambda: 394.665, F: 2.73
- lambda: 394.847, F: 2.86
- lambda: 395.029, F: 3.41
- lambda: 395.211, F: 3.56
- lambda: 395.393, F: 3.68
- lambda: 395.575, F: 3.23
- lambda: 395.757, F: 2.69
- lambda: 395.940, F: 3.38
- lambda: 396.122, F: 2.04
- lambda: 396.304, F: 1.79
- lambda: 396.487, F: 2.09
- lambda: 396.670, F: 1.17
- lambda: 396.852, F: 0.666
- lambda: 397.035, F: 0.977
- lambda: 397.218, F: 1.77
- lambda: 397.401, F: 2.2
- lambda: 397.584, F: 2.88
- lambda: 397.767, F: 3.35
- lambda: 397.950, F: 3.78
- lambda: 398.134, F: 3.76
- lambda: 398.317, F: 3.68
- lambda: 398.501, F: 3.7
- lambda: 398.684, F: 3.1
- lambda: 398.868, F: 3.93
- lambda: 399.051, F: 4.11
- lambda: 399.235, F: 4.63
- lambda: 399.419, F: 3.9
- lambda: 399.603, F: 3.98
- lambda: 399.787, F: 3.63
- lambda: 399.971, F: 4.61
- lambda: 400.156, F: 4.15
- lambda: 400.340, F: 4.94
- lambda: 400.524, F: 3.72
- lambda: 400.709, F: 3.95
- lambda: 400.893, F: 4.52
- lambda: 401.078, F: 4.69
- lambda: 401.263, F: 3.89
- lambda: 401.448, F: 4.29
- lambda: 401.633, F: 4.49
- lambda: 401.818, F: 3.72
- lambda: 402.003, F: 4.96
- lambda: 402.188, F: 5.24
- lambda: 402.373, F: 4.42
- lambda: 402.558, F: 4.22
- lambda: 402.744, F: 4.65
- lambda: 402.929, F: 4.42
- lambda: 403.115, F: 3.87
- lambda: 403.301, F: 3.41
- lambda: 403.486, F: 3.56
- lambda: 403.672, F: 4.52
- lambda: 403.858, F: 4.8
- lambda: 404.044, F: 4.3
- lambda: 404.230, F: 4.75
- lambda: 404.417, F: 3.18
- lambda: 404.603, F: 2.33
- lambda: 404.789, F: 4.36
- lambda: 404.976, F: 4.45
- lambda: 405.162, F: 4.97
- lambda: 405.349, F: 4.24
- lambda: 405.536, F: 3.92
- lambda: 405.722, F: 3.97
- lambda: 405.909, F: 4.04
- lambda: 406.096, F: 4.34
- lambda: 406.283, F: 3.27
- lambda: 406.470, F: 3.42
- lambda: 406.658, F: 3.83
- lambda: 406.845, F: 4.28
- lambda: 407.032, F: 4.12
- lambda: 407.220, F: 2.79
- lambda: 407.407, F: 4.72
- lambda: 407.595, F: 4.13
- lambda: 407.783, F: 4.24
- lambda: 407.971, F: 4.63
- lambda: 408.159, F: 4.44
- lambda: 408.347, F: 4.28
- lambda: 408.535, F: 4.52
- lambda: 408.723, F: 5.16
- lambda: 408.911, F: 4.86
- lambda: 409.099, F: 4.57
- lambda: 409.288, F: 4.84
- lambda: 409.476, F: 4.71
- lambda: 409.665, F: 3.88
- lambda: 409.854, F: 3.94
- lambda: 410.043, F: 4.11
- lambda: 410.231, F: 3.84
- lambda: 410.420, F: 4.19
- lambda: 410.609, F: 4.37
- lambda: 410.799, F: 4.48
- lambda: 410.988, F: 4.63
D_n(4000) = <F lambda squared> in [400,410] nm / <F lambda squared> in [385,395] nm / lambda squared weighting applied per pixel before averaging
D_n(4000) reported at 1.82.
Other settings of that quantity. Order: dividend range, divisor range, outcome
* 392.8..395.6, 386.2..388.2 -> 0.81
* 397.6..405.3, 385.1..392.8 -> 1.60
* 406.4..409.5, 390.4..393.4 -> 1.86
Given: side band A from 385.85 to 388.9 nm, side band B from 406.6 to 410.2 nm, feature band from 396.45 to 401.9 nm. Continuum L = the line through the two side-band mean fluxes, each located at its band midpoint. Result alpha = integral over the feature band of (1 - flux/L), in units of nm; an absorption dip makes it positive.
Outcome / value 0.08 nm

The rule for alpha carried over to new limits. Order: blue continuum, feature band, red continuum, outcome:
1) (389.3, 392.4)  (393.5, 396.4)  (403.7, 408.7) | 0.72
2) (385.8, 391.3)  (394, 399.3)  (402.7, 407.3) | 0.89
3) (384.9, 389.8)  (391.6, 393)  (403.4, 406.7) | 0.30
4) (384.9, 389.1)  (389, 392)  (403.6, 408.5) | -0.35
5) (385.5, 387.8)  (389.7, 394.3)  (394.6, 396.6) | 0.46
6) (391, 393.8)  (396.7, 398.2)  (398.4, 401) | 0.51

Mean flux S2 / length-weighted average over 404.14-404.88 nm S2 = 3.65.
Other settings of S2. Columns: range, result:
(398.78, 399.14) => 4.03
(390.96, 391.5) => 3.56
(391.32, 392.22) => 3.1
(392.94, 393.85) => 1.01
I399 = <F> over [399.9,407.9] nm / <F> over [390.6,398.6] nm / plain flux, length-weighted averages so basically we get 1.66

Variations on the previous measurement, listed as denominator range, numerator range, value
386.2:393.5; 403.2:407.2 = 1.52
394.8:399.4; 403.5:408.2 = 1.40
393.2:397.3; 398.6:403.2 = 1.99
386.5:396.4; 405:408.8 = 1.61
